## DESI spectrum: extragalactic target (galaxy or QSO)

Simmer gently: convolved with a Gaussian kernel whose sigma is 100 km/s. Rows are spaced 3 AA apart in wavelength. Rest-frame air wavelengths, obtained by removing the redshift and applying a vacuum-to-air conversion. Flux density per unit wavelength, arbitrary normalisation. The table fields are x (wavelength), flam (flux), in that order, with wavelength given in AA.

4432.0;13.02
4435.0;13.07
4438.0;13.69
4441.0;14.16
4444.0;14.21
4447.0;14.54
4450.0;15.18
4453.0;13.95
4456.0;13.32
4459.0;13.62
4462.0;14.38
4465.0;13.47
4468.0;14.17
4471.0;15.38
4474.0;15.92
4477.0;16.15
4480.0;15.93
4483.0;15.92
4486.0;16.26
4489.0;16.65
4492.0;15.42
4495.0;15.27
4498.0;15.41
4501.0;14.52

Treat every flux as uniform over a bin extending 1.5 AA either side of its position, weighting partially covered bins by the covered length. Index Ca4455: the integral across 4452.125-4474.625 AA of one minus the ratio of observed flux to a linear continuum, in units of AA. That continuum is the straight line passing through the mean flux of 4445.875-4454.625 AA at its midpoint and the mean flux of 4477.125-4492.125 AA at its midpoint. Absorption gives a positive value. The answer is 1.4 AA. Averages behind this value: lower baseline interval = 14.5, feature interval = 14.2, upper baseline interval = 16.1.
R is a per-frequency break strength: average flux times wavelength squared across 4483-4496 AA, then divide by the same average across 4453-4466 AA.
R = 1.2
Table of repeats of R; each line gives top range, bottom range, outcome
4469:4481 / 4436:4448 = 1.14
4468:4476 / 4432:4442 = 1.16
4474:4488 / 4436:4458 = 1.16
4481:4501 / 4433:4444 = 1.18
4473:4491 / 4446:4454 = 1.12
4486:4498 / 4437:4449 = 1.14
